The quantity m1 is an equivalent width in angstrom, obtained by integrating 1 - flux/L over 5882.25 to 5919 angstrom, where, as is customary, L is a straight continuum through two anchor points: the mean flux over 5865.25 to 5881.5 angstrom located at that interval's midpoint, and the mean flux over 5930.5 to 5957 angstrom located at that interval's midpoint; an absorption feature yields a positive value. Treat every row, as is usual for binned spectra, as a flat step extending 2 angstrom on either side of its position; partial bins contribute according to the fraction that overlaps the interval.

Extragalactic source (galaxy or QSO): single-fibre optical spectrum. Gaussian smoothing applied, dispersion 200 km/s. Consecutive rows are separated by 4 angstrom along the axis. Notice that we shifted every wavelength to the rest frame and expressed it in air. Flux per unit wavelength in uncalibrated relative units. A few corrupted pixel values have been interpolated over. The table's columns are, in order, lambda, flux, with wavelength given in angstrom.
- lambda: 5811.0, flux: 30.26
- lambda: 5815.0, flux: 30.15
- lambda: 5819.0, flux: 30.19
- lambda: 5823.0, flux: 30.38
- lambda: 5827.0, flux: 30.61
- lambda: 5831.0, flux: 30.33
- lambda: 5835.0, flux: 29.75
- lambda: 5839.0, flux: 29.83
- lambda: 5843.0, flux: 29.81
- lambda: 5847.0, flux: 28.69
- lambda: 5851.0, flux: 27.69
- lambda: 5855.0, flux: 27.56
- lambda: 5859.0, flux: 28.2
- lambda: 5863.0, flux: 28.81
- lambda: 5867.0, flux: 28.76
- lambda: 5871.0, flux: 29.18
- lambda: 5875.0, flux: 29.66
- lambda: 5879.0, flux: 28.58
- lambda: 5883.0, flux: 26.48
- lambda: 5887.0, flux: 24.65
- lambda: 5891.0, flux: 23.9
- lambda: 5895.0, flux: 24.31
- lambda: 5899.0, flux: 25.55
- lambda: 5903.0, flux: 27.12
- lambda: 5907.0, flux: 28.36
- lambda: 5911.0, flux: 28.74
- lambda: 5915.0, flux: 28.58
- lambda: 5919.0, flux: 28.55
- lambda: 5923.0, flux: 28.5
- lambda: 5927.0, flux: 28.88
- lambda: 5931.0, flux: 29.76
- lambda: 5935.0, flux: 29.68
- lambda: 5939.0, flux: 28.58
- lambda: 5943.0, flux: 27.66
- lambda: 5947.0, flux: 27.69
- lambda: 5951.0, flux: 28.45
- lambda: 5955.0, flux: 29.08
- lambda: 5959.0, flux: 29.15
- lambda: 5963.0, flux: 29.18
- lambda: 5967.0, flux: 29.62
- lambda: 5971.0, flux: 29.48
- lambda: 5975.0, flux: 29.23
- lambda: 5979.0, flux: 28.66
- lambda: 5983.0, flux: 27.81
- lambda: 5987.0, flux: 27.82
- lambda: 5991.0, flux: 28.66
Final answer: 3.0 angstrom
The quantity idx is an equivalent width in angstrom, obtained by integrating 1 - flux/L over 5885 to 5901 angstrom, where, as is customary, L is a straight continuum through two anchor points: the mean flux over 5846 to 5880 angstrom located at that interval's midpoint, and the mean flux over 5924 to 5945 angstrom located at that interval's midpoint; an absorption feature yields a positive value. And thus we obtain 2.3 angstrom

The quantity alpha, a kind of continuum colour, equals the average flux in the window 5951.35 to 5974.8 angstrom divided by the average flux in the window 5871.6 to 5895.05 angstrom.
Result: 1.10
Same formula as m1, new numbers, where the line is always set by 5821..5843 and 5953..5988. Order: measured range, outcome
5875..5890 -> 1.5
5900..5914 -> 0.7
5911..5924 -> 0.4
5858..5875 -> 0.5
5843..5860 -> 1.0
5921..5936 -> 0.1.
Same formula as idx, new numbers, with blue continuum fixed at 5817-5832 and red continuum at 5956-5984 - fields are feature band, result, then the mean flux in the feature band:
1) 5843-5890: 3.12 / 28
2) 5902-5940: 1.01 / 28.7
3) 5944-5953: 0.38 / 28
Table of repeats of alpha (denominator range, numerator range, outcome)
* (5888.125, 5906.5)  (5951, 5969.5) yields 1.15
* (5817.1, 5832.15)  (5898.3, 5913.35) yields 0.91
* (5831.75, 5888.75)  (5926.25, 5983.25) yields 1.02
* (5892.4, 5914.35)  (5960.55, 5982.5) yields 1.09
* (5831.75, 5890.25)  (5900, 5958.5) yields 1.01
